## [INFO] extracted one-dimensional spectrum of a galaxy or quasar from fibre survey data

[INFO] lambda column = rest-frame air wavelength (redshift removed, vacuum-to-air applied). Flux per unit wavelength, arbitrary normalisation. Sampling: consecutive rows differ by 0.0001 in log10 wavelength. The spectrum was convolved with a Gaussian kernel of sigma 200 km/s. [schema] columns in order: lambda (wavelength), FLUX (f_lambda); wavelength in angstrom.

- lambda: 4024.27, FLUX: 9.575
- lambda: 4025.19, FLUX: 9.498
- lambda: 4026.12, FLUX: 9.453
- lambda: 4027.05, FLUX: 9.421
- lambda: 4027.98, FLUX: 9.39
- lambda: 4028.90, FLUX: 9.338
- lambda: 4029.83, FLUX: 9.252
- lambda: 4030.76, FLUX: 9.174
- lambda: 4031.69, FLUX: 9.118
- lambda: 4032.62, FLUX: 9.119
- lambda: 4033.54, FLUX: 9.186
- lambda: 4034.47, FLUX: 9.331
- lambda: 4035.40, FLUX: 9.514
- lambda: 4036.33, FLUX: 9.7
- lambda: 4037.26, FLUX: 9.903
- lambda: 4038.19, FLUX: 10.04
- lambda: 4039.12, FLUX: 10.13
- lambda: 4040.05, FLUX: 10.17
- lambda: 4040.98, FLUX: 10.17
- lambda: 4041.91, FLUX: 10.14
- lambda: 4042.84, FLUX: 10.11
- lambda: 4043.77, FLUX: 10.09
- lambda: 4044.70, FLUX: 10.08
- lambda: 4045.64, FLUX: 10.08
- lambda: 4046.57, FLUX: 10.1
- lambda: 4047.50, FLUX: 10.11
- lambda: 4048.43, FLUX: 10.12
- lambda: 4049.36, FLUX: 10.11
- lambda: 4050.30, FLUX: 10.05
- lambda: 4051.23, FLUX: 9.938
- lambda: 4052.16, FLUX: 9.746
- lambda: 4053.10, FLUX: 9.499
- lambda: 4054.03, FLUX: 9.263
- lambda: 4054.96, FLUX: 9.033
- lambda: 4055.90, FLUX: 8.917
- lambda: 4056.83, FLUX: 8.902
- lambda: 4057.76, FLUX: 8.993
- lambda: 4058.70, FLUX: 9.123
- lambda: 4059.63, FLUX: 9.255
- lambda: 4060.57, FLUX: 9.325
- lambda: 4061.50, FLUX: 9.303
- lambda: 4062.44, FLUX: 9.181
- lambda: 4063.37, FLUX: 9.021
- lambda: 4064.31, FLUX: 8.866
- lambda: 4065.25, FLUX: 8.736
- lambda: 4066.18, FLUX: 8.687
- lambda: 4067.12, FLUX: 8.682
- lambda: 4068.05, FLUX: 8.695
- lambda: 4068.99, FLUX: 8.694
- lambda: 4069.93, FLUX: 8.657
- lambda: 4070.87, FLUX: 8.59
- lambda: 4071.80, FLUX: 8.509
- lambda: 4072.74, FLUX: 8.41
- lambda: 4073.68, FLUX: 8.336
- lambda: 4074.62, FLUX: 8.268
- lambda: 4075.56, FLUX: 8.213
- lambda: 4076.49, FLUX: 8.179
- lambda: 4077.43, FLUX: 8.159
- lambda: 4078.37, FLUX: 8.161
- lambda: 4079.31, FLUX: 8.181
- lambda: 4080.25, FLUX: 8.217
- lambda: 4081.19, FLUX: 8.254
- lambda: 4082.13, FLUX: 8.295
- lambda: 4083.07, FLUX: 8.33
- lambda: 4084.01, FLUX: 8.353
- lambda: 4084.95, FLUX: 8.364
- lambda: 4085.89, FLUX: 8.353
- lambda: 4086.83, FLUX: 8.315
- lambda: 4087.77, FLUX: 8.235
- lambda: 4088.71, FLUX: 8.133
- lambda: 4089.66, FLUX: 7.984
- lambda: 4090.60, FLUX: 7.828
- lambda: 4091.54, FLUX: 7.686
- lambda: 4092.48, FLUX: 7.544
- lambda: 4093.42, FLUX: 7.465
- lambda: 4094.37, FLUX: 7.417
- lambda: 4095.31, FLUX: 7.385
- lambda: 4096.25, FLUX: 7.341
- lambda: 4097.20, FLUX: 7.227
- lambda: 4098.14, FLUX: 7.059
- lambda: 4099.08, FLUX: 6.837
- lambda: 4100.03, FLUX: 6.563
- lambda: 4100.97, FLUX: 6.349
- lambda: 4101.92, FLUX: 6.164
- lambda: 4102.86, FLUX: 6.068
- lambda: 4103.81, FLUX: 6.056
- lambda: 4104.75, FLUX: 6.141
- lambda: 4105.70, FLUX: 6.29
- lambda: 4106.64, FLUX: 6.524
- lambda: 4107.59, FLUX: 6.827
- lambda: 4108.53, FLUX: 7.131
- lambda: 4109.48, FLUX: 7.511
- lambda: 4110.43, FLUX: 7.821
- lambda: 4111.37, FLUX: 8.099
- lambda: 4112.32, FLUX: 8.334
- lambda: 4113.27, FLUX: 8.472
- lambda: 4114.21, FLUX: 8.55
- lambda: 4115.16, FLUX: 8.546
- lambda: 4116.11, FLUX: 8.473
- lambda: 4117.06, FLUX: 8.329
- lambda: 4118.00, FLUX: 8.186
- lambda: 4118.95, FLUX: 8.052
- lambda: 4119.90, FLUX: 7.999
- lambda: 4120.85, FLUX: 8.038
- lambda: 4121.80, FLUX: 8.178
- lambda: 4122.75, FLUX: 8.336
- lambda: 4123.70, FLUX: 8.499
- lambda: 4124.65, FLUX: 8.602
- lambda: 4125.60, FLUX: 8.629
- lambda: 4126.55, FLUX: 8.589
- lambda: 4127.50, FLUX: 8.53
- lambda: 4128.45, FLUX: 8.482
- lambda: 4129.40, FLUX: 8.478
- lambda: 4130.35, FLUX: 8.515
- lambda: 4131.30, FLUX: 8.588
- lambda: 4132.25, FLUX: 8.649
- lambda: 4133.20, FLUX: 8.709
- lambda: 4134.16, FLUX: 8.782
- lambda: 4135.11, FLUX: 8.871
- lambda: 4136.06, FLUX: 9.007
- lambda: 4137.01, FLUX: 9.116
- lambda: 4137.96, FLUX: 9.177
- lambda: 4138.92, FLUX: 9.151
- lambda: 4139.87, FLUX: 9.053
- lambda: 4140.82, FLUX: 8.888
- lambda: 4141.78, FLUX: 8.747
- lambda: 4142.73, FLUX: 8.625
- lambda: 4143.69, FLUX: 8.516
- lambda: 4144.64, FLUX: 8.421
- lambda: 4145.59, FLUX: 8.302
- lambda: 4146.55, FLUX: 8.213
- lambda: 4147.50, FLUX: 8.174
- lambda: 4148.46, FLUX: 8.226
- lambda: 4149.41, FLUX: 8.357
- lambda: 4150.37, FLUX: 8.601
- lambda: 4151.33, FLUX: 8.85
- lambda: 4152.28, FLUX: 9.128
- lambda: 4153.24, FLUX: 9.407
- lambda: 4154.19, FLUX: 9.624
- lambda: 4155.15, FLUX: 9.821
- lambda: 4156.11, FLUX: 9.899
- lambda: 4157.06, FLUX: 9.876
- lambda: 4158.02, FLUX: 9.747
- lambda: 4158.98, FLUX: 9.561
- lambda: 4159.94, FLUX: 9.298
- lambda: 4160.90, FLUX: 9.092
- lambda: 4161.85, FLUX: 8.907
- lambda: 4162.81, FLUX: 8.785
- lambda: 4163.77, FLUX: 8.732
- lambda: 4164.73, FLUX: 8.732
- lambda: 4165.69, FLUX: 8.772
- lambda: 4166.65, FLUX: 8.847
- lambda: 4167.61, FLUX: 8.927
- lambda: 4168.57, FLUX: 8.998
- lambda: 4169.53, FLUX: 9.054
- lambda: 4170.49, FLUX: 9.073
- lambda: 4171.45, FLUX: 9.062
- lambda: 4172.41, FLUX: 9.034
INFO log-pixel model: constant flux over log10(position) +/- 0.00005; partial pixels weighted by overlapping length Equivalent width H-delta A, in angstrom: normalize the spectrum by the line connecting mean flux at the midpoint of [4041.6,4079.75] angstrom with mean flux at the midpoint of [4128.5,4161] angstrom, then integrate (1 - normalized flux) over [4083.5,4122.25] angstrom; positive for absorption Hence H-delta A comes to 6.3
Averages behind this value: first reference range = 9.13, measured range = 7.57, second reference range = 8.92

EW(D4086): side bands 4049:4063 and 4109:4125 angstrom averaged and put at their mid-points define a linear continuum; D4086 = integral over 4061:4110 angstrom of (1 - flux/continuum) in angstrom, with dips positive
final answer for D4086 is 5.5 angstrom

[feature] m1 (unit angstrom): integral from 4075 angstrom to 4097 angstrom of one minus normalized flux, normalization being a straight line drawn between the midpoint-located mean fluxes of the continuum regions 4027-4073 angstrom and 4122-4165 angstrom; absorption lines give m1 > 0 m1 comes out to 2.8 angstrom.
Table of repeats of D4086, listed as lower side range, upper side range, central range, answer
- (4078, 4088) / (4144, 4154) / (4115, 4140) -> -0.21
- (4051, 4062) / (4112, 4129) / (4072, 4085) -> 1.00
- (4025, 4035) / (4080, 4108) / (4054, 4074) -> -1.43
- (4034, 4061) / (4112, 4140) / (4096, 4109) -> 3.37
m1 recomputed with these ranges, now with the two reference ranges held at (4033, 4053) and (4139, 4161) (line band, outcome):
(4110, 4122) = 1.3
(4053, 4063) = 0.7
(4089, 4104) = 3.7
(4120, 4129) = 0.8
